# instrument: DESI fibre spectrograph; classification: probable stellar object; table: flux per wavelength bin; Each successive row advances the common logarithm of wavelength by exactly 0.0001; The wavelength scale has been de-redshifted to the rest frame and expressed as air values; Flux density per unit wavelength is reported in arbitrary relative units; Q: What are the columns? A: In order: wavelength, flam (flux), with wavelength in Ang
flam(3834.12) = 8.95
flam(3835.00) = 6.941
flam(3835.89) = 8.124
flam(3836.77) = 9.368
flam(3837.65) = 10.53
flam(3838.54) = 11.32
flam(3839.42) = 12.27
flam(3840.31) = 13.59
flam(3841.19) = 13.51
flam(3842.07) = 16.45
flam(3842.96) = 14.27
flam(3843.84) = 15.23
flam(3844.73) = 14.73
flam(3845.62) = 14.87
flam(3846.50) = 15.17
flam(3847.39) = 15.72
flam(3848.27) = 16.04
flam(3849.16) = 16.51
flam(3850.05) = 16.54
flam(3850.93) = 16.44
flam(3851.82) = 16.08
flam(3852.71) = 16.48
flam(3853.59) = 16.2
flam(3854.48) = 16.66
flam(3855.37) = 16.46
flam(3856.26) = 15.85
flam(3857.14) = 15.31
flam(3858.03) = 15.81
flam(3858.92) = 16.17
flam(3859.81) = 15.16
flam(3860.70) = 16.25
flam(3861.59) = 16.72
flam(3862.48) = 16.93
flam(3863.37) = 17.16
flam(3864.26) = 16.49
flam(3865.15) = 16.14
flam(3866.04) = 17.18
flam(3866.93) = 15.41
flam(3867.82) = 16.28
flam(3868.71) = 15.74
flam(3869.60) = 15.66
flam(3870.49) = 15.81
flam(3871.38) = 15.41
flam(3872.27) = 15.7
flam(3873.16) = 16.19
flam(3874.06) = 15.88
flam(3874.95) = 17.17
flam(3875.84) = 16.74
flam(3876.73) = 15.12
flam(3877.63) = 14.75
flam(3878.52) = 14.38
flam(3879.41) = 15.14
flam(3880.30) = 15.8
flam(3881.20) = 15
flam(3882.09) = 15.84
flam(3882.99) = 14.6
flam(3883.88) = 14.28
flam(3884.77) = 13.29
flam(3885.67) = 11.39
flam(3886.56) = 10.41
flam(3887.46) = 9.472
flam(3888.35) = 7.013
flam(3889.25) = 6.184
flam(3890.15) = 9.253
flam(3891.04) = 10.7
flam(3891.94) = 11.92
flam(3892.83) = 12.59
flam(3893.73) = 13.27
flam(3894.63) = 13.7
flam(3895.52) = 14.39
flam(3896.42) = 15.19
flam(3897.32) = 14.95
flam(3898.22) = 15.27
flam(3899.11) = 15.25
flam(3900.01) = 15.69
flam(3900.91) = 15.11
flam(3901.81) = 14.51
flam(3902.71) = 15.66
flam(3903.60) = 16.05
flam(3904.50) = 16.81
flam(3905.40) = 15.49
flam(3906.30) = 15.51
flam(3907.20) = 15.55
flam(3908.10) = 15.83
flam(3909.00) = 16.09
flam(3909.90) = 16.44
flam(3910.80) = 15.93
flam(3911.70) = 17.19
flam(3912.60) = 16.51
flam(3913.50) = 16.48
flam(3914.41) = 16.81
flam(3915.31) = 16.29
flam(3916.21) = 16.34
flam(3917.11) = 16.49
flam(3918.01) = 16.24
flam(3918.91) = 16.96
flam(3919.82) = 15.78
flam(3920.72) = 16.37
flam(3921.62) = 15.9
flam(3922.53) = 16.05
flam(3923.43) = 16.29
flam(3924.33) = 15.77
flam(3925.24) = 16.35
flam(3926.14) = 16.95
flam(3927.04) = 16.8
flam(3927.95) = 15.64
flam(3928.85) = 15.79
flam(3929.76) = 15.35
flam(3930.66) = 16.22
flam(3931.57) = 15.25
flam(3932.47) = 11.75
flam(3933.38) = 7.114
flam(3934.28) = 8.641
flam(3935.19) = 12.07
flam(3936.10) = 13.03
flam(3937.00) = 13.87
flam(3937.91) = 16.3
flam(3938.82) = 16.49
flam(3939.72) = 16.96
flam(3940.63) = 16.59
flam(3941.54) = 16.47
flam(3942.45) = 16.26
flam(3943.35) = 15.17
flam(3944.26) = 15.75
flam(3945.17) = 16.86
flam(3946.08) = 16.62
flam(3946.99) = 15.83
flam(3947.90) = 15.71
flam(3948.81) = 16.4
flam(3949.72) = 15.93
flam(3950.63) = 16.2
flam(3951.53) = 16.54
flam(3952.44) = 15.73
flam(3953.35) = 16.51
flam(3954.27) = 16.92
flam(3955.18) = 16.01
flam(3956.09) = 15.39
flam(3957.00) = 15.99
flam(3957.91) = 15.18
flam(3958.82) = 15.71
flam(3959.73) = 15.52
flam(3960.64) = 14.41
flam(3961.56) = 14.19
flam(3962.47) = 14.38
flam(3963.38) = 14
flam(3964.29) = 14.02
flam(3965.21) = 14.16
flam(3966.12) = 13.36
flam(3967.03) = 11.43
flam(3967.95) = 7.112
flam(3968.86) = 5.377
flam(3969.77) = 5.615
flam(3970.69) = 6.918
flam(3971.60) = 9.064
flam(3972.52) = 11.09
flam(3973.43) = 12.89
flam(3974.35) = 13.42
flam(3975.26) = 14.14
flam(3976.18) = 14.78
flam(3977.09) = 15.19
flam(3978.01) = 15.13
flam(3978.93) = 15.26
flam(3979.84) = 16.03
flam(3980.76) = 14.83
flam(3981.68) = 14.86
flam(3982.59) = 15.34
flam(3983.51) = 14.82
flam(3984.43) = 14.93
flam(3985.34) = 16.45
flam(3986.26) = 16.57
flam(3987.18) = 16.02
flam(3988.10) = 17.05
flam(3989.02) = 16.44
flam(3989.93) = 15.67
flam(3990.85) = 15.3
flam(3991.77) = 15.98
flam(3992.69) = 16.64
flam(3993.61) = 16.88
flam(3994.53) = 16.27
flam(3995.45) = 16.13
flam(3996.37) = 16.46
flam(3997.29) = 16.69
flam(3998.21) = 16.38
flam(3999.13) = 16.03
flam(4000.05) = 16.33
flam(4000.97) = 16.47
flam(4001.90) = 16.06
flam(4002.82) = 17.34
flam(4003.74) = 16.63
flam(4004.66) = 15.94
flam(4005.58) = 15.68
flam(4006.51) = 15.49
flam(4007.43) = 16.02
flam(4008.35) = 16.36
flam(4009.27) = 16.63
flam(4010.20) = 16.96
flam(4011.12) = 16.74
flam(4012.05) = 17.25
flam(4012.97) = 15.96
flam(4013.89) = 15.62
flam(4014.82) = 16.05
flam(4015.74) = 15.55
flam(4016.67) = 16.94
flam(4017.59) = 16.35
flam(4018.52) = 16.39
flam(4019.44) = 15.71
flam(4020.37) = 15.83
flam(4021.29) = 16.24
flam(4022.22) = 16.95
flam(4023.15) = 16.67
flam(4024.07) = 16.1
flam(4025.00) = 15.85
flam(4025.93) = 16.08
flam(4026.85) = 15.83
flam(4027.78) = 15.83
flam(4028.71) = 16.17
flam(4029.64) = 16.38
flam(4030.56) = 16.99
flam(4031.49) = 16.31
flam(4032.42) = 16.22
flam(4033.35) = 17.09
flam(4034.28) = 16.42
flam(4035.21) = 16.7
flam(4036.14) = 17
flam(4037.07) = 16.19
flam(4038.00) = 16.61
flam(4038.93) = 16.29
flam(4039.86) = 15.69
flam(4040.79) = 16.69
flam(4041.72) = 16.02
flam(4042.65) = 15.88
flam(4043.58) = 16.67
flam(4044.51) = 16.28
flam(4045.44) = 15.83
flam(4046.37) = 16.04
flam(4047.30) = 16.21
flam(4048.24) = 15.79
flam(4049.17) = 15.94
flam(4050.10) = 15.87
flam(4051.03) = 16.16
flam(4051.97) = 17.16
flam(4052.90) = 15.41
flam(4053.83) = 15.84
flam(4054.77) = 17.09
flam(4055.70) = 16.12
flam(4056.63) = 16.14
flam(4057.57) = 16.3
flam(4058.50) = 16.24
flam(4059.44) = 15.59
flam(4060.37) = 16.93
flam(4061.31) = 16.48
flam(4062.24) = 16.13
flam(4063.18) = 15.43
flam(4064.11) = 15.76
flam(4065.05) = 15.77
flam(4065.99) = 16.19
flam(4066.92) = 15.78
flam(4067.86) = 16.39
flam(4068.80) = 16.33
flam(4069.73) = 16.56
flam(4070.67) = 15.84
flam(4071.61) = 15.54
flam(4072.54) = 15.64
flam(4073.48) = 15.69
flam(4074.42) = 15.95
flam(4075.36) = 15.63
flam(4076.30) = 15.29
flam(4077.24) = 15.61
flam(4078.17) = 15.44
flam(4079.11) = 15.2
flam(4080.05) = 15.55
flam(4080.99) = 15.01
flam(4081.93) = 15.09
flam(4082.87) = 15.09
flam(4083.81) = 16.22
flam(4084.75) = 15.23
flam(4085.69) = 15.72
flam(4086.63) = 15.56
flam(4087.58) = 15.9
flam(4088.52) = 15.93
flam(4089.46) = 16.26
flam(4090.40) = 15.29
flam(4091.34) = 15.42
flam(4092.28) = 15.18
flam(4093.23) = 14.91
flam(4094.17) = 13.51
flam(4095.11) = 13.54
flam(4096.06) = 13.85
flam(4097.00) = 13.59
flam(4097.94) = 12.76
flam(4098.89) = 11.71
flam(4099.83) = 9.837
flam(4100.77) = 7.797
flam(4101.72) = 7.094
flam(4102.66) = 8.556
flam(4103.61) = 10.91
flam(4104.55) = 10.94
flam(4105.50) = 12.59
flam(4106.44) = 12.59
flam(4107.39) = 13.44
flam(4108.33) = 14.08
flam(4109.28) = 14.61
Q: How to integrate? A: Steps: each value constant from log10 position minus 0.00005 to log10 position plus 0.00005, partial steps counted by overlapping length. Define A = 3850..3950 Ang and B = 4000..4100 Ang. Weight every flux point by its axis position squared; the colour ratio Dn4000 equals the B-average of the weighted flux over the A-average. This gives 1.13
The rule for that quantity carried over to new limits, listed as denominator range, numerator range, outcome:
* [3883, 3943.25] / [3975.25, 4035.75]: 1.16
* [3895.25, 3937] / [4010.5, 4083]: 1.12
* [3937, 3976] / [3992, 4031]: 1.18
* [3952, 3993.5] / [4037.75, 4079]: 1.18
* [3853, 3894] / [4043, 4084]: 1.20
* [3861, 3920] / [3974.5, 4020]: 1.13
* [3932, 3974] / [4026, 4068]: 1.23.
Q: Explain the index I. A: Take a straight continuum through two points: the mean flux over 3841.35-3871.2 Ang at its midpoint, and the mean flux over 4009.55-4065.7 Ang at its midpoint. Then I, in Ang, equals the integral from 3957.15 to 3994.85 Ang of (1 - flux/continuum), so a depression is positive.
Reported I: 5.09 Ang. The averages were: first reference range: 16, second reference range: 16.2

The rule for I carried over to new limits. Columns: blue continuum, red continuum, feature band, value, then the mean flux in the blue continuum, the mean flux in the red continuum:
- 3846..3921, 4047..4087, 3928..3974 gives 4.2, 15.2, 15.9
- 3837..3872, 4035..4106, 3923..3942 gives 0.7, 15.5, 15.1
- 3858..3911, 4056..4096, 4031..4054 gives -1.2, 14.7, 15.6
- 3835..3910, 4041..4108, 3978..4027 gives -4.3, 14.6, 14.9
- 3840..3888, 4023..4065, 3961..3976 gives 4.2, 15.4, 16.2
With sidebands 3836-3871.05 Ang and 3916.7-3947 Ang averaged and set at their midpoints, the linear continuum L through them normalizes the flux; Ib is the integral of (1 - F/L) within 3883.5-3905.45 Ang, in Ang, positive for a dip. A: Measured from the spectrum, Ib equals 3.2 Ang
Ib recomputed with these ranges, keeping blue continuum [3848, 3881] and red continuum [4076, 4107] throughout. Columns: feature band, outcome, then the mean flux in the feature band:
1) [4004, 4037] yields -4.23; 16.3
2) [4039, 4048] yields -1.22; 16.1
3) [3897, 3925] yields -0.78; 16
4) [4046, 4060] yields -2.00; 16.1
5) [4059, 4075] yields -2.32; 16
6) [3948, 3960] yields -0.70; 16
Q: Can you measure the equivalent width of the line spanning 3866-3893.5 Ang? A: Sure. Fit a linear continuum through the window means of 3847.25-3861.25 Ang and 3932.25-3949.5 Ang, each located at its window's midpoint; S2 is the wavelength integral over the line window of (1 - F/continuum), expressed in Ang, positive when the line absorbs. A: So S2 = 3.31 Ang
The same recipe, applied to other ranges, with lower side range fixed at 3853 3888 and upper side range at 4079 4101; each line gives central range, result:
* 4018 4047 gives -3.2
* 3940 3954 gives -1.1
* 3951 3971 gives 2.0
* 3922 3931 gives -0.6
